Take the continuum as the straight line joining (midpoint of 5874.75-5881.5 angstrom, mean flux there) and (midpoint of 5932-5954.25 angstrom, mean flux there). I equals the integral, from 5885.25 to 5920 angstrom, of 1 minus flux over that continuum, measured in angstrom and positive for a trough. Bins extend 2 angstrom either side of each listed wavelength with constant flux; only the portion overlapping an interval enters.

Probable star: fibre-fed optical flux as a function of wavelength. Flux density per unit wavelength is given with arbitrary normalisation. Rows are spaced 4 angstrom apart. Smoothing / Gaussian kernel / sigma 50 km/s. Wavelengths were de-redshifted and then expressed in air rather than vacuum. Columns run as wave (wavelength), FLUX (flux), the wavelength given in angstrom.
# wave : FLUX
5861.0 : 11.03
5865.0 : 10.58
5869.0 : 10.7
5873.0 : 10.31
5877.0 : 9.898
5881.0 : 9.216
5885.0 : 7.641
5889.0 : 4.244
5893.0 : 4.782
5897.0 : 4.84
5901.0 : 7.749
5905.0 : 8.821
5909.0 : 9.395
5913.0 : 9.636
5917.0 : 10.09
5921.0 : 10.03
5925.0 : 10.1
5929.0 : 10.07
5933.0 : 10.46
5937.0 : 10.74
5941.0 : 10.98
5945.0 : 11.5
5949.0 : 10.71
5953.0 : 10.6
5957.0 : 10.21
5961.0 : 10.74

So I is 9.0 angstrom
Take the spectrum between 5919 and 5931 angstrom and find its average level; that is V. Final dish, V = 10.1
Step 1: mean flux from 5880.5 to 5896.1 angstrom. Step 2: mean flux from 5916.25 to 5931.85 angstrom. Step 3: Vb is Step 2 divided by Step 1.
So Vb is 1.66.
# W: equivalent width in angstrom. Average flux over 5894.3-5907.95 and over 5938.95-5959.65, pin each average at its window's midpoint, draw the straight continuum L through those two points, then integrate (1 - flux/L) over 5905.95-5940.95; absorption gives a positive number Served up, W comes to -5.0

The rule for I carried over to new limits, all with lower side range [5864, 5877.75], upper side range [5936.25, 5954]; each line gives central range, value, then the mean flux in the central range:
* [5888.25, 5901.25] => 6.61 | 5.2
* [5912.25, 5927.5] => 1.08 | 9.99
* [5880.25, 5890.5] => 3.51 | 6.9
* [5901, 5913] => 1.90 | 8.97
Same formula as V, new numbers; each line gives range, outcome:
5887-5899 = 4.62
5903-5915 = 9.28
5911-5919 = 9.86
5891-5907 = 6.55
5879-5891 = 7.03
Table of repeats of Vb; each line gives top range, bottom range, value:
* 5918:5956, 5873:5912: 1.39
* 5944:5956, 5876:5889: 1.33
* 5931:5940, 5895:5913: 1.34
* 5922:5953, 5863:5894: 1.24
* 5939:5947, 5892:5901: 2.06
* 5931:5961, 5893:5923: 1.28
